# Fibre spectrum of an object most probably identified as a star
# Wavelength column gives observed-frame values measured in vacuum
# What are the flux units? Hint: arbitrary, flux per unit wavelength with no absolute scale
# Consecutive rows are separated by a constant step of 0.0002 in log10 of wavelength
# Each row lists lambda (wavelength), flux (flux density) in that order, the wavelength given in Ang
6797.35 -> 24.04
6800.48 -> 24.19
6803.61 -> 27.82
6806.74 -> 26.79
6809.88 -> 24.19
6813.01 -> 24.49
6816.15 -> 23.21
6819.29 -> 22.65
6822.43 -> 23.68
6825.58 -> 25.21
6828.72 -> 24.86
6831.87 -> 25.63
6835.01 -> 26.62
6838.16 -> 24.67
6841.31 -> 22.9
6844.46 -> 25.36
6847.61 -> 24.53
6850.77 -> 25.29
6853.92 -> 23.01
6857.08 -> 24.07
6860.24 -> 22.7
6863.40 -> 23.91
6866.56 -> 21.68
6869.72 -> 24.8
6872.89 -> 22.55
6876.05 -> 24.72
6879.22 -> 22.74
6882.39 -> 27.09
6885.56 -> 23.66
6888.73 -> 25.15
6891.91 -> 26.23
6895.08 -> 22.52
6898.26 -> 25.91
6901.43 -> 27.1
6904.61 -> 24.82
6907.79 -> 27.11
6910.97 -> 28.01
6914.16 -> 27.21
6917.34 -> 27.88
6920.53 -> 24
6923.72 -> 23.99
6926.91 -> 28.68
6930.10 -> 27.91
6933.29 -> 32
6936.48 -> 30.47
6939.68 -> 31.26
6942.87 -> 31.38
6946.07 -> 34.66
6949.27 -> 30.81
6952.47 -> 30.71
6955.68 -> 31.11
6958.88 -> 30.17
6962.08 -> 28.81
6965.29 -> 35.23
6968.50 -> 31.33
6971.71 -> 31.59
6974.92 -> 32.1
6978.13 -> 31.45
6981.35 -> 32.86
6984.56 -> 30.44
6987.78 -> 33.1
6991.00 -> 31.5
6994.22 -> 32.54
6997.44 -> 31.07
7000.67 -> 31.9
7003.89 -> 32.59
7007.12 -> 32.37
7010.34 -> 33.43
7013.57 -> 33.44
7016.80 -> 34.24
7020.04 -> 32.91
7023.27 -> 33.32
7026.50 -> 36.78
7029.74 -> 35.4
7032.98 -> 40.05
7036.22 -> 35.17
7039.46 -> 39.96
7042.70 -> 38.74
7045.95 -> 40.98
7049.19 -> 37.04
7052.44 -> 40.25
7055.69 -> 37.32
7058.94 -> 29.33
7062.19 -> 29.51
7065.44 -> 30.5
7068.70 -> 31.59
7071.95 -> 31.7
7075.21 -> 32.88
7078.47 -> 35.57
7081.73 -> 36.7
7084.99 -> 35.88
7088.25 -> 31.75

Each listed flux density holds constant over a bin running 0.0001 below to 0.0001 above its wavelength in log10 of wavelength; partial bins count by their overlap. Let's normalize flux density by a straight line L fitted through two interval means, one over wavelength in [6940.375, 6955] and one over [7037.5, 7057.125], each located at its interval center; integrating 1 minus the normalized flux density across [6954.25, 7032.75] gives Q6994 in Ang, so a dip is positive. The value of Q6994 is 5.5 Ang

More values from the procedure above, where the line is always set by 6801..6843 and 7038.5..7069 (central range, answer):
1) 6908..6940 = 1.7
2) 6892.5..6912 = 1.8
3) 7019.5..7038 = -0.7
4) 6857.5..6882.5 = 3.2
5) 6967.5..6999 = 0.5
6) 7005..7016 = 0.1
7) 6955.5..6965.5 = 0.1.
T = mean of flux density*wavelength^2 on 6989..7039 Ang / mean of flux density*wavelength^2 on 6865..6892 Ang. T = 1.46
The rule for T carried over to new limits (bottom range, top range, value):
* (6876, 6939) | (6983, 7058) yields 1.36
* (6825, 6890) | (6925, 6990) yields 1.32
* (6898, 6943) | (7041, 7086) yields 1.31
